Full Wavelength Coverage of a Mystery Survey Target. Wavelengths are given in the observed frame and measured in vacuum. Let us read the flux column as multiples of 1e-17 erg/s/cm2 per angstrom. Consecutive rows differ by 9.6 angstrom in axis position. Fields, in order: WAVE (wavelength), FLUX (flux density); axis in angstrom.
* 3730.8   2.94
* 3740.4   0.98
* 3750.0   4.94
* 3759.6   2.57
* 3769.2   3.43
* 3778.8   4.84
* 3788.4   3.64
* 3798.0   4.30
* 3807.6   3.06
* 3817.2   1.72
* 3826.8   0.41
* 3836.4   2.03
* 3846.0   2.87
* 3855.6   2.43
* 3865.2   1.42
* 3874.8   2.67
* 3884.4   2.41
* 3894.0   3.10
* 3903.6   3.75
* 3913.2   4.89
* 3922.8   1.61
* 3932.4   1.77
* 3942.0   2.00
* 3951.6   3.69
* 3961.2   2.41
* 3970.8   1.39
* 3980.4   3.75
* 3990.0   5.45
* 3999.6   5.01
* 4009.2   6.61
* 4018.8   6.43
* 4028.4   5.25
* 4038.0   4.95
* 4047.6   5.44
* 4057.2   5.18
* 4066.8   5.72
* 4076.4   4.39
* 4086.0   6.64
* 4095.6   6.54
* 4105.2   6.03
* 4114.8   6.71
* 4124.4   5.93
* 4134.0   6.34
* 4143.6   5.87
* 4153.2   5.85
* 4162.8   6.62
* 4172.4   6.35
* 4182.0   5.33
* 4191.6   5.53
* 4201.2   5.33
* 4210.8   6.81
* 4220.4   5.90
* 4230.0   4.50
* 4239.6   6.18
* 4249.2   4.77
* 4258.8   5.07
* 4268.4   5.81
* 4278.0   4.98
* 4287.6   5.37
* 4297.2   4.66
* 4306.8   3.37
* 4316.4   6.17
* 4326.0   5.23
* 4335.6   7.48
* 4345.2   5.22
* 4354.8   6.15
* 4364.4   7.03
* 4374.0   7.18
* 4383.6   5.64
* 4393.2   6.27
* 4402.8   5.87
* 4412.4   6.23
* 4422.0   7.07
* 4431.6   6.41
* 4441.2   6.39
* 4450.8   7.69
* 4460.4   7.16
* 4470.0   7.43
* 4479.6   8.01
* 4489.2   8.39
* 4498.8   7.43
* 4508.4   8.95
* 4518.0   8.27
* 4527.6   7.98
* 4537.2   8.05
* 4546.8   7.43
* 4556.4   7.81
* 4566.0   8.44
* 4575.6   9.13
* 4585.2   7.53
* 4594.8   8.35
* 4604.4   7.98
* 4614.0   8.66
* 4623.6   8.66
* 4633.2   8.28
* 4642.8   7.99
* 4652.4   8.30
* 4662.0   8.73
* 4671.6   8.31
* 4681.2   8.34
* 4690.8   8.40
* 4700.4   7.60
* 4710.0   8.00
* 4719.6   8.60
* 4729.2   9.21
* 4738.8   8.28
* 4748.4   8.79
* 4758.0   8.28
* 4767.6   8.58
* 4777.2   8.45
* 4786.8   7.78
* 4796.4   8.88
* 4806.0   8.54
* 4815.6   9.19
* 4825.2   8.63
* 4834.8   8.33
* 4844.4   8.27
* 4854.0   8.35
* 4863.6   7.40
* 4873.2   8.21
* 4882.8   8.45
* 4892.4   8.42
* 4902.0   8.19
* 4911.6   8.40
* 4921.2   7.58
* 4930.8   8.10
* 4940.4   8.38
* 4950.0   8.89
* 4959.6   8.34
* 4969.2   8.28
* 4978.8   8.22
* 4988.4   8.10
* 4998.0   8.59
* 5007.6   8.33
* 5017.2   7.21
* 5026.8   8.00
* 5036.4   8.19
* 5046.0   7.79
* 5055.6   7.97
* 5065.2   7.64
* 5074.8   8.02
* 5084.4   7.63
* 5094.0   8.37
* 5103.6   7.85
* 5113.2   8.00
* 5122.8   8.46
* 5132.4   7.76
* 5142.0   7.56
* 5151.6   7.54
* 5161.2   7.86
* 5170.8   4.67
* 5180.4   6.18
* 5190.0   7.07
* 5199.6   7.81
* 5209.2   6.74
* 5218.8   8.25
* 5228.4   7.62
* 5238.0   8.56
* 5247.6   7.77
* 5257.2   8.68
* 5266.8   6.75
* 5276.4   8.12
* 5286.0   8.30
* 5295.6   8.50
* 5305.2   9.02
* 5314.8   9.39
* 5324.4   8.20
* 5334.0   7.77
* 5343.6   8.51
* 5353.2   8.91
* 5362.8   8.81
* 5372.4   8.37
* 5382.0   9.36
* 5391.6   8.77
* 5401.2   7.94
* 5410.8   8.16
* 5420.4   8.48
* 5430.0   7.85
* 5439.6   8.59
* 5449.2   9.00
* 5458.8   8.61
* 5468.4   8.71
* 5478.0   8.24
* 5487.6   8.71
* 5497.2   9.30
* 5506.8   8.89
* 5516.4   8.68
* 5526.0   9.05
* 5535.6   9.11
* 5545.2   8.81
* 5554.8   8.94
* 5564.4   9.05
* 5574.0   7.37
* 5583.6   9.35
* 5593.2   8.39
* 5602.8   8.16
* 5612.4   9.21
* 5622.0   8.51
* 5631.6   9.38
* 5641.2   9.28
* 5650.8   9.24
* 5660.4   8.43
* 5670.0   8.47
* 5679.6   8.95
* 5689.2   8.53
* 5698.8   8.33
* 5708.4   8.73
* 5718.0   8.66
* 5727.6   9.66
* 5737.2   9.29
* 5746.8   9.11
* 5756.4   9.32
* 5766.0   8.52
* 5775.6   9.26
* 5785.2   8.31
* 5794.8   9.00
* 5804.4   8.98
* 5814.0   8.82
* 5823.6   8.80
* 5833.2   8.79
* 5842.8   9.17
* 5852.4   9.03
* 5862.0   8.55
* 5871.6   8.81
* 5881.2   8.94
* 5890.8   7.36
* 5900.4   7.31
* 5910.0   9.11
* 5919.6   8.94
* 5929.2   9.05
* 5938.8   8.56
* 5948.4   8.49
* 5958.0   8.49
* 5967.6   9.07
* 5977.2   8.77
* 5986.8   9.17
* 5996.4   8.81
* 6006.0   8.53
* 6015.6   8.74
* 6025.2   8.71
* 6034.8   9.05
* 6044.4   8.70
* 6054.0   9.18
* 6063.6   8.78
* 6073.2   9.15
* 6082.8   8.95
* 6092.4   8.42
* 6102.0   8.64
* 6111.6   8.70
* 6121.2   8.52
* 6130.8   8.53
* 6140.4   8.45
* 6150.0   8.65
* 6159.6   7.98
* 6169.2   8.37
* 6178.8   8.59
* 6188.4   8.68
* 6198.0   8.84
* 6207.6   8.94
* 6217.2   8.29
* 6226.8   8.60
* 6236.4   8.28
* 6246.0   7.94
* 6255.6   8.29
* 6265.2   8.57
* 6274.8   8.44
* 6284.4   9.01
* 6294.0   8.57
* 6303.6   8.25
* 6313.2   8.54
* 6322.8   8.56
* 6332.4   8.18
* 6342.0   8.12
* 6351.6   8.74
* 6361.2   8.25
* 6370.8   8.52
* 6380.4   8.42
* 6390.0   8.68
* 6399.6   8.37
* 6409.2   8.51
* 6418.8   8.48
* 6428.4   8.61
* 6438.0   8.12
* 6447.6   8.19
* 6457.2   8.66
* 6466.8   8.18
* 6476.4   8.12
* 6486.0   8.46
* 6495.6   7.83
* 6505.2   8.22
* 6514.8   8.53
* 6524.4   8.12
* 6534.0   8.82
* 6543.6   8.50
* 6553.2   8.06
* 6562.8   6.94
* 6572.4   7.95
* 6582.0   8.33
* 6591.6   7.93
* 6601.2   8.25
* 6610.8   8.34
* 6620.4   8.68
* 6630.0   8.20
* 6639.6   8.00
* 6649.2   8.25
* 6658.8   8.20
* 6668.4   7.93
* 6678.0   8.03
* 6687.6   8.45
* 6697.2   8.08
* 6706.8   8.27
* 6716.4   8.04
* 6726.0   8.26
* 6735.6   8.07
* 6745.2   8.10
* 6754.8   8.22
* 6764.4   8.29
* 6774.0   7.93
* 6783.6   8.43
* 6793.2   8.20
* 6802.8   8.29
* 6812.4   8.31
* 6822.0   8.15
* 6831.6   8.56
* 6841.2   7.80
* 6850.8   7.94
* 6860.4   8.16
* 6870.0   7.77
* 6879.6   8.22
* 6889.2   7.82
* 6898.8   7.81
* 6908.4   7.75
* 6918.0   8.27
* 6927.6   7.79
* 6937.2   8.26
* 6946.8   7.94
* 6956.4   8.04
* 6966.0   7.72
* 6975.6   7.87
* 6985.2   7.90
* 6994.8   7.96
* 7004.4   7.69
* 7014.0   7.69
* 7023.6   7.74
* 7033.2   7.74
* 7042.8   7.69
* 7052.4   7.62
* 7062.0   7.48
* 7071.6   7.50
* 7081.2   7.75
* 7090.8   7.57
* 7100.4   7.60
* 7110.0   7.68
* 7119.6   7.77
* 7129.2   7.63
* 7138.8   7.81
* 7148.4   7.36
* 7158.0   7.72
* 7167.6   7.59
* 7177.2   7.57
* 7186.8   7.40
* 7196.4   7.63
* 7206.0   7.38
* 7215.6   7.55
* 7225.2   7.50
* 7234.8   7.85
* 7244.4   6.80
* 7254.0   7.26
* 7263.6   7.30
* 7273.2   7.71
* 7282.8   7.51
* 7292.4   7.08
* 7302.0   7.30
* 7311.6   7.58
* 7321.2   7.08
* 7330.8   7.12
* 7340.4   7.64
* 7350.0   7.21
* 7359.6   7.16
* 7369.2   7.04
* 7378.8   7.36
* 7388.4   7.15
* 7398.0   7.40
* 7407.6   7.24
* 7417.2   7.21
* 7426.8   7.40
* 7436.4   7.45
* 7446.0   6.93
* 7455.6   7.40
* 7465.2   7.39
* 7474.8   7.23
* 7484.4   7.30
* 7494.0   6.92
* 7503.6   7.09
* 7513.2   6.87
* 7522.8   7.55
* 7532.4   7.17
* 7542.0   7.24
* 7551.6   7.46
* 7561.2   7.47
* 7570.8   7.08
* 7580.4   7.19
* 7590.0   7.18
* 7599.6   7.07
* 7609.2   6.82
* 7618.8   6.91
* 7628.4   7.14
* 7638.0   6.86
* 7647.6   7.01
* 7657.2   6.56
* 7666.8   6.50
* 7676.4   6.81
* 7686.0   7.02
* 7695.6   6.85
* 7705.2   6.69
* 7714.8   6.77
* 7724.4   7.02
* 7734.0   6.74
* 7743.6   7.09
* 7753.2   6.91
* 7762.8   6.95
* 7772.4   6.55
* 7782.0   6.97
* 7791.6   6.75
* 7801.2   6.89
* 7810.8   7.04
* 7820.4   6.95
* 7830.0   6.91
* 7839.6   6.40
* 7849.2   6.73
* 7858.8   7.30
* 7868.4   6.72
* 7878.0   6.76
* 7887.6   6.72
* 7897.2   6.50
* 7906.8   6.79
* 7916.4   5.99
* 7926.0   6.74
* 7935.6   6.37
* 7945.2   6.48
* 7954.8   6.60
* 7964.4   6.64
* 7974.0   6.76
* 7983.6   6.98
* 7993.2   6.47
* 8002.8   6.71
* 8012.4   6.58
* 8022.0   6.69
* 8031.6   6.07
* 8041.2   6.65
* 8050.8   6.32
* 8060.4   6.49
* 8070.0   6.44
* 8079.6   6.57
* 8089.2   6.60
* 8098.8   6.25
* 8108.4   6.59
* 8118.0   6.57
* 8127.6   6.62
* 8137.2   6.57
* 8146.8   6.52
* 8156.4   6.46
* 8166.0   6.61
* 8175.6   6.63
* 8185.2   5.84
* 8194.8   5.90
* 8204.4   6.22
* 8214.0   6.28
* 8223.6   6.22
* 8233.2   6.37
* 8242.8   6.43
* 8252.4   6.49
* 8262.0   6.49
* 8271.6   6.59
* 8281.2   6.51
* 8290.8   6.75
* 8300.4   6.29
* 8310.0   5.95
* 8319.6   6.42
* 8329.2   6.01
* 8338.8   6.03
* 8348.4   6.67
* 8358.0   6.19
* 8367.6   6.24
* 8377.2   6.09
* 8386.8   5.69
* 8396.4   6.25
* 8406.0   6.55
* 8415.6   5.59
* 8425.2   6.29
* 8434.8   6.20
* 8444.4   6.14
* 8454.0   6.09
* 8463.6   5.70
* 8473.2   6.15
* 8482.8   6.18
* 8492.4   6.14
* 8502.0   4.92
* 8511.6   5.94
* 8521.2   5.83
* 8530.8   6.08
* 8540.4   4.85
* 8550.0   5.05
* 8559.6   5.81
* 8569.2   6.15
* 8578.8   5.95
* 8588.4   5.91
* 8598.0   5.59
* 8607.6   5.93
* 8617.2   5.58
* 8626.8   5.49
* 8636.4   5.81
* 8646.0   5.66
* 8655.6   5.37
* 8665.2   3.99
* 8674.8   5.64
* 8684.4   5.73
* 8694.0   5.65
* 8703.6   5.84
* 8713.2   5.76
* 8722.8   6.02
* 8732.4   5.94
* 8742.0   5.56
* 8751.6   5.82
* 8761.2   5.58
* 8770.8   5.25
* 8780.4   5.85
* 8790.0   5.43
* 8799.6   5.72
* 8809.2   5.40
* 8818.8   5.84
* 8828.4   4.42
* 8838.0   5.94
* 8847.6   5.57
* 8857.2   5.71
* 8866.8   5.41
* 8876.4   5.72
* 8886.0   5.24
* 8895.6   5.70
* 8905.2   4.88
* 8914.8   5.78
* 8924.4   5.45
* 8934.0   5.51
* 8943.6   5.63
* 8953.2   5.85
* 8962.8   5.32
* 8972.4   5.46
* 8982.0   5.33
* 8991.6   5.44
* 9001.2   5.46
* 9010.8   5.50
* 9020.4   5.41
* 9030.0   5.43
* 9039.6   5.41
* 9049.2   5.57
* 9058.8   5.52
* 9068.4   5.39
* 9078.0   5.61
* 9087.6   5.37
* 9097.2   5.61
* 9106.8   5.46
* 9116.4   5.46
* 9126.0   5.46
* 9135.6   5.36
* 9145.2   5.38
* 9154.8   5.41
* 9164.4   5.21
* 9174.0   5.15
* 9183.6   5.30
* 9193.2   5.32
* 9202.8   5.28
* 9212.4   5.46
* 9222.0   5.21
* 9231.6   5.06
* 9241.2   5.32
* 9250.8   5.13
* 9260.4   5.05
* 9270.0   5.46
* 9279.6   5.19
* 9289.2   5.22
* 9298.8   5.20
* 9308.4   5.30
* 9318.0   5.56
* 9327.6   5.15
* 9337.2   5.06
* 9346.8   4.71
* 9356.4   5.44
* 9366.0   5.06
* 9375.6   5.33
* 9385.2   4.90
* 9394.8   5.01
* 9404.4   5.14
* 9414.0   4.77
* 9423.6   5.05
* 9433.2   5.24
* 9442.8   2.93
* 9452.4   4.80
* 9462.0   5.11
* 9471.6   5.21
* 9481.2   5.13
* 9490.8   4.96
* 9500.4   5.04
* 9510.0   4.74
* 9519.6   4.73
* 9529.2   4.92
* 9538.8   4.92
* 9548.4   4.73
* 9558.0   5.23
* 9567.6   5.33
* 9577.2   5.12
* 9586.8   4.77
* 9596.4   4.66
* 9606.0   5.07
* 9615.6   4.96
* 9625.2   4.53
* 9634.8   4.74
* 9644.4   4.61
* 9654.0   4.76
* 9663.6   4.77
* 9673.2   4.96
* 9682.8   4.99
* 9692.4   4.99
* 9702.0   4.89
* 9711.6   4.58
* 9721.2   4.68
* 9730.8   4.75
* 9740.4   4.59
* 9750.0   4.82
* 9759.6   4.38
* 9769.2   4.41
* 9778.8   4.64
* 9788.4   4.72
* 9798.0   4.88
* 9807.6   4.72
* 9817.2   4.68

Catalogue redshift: 0.000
